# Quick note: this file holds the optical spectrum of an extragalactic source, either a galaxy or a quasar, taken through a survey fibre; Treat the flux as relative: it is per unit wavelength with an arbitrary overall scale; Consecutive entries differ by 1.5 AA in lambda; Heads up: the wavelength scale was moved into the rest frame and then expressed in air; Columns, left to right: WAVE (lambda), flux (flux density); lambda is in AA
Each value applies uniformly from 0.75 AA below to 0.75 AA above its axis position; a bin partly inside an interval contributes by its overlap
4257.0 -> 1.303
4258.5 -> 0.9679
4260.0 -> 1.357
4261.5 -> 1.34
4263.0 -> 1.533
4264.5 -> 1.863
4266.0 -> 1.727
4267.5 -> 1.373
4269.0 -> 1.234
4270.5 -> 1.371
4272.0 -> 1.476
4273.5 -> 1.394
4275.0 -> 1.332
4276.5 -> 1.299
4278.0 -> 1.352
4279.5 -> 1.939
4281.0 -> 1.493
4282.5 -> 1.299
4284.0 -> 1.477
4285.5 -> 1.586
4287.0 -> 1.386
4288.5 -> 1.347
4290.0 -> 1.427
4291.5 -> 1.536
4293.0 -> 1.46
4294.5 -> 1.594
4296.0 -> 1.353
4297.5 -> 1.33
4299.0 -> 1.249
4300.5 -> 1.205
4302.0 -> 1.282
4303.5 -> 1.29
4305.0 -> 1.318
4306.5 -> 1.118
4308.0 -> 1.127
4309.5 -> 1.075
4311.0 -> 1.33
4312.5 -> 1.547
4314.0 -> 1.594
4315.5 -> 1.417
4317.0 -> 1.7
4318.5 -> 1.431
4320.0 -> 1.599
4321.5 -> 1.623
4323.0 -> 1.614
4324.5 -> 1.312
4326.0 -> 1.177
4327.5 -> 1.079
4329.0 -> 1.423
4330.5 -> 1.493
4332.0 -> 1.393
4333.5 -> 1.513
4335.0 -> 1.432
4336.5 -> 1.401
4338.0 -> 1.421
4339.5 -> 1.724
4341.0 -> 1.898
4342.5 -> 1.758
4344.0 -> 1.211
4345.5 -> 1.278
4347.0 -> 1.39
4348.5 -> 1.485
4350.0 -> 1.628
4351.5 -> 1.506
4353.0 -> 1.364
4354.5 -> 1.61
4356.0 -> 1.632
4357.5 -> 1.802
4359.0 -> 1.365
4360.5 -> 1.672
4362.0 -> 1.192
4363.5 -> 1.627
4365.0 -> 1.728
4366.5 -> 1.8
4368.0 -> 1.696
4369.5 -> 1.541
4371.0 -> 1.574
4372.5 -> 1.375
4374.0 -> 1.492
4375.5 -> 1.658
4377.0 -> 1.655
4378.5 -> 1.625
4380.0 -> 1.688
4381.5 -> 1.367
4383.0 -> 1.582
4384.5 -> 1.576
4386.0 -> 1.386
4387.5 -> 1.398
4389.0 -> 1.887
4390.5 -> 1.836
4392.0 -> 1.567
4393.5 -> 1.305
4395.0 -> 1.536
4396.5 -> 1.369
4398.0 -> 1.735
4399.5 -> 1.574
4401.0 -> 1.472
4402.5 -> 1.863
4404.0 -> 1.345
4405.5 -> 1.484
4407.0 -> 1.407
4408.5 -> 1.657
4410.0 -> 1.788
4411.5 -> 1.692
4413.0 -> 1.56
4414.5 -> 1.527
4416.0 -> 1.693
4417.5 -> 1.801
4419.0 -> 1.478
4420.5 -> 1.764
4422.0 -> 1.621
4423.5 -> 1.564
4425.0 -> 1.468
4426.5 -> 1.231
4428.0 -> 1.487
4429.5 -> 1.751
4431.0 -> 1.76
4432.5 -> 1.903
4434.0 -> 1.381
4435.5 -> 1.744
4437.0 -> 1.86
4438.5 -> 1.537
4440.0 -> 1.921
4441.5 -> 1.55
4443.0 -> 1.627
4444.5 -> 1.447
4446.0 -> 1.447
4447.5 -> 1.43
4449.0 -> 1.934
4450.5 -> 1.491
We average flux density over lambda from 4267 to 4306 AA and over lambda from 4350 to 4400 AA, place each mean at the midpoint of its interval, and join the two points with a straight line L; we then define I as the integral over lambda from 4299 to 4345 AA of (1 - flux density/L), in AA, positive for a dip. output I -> 1.71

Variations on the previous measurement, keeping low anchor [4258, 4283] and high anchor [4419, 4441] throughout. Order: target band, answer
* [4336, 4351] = 0.07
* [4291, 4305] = 1.06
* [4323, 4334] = 1.12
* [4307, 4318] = 0.72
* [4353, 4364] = 0.03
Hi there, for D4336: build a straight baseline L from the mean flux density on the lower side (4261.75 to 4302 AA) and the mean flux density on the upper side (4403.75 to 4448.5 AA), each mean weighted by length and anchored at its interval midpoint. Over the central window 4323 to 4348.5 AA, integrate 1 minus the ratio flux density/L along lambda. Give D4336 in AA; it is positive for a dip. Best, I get 1.1 AA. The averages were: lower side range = 1.44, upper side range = 1.6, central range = 1.44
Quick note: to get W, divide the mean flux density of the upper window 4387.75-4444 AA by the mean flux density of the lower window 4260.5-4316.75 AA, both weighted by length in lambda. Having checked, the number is 1.14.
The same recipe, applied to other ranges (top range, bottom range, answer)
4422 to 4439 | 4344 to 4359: 1.07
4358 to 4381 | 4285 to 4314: 1.17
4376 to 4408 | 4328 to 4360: 1.03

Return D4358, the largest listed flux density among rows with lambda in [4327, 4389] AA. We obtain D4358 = 1.898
